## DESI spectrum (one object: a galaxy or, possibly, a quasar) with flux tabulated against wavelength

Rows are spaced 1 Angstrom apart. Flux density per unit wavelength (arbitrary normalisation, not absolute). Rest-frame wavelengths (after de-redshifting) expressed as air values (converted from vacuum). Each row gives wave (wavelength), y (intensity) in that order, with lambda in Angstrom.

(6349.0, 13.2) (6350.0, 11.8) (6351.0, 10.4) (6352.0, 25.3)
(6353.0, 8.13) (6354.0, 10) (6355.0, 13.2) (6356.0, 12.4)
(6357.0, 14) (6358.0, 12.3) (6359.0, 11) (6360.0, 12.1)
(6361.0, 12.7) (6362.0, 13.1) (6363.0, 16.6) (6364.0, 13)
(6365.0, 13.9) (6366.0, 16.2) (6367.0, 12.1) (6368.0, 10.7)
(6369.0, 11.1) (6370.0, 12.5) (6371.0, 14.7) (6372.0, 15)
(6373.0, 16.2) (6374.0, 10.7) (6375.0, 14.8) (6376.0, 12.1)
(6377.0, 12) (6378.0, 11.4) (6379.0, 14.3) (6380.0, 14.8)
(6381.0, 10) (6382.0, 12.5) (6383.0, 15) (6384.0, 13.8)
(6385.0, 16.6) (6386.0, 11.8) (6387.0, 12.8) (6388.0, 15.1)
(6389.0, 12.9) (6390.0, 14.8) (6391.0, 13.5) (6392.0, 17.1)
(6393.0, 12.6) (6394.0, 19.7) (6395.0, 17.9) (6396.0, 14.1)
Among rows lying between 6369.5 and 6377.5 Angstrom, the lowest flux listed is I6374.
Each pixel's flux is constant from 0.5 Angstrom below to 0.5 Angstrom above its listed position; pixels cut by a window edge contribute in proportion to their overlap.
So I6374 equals 10.7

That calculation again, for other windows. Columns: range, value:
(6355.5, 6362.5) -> 11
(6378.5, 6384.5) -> 10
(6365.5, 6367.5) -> 12.1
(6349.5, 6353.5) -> 8.13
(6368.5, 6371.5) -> 11.1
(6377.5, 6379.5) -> 11.4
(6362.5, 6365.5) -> 13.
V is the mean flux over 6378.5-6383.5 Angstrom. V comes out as 13.3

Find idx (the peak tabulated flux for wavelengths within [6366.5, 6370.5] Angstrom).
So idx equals 12.5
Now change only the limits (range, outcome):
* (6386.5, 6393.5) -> 17.1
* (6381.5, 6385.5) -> 16.6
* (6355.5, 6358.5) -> 14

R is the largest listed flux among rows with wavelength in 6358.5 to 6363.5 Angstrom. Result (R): 16.6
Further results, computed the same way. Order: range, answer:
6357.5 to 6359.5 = 12.3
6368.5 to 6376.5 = 16.2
